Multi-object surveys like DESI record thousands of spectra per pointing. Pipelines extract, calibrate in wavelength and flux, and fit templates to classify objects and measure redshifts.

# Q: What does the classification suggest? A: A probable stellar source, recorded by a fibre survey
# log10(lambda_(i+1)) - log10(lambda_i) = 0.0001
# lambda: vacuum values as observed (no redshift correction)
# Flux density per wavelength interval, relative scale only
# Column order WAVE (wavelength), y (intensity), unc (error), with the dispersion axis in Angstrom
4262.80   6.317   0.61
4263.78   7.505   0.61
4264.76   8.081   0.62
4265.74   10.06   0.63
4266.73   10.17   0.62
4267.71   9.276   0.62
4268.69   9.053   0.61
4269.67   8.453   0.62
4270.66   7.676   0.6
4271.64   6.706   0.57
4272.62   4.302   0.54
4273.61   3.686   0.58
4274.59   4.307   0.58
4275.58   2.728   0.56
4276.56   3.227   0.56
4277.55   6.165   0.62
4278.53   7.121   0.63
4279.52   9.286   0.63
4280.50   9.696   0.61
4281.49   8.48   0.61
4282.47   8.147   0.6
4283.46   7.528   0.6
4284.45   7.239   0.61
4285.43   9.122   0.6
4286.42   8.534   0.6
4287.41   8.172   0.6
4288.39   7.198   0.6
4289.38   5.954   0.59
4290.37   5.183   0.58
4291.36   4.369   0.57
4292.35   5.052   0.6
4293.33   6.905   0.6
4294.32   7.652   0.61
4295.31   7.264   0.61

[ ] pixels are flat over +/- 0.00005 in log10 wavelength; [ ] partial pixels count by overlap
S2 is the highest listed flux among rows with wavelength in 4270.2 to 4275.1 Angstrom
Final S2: 7.676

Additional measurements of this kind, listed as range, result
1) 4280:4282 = 9.696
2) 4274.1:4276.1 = 4.307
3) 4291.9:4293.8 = 6.905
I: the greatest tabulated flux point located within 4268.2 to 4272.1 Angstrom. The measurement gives 9.053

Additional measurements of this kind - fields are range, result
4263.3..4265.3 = 8.081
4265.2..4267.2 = 10.17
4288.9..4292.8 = 5.954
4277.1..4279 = 7.121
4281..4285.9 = 9.122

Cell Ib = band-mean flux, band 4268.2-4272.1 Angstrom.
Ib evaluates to 7.98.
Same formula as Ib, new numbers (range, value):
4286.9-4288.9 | 7.69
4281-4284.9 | 7.85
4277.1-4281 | 8.09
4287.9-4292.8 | 5.55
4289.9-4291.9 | 4.77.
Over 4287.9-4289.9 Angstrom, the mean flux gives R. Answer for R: 6.56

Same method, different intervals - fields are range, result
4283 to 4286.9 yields 8.11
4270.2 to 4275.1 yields 5.31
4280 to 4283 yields 8.77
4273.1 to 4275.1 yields 3.98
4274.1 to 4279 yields 4.7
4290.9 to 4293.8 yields 5.46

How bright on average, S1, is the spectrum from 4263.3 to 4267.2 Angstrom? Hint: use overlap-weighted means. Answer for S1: 8.94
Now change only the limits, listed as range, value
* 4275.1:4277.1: 3.05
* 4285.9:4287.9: 8.35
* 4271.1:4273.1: 5.59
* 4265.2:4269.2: 9.62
